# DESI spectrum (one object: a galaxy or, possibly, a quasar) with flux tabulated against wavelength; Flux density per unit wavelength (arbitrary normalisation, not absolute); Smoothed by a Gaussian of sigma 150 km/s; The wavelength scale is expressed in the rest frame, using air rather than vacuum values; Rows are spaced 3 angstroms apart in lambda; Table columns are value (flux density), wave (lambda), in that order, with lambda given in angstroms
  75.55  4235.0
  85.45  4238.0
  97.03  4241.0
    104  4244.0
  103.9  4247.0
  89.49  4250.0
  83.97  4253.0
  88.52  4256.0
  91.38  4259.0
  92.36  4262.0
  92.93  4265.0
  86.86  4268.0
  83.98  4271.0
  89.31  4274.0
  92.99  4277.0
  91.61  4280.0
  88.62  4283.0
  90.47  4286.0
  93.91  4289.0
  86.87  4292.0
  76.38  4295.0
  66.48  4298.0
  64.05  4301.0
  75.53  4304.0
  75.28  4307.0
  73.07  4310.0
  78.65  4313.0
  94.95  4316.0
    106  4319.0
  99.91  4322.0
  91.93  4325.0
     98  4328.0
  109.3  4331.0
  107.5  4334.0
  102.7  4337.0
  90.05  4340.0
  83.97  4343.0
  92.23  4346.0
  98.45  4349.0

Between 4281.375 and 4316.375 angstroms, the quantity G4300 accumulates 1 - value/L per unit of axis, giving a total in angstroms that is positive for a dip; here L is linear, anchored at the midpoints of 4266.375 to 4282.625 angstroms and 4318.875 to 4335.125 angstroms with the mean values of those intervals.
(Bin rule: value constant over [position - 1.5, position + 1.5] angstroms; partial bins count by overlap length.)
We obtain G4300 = 5.5 angstroms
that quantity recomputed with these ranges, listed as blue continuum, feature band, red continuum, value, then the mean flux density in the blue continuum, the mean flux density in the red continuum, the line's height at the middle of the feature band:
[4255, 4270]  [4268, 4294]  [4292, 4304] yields -2.8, 90.3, 72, 80.8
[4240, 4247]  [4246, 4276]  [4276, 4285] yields 2.0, 101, 90.9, 96.5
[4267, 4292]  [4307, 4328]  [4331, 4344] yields 1.1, 89.6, 98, 95.1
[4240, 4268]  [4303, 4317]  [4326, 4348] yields 2.5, 93.3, 97.6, 96.2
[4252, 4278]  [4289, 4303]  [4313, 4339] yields 2.8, 89.2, 99.8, 94.6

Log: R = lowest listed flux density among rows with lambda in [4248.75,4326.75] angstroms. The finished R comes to 64.05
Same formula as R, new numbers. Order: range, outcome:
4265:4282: 83.98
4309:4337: 73.07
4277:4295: 76.38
